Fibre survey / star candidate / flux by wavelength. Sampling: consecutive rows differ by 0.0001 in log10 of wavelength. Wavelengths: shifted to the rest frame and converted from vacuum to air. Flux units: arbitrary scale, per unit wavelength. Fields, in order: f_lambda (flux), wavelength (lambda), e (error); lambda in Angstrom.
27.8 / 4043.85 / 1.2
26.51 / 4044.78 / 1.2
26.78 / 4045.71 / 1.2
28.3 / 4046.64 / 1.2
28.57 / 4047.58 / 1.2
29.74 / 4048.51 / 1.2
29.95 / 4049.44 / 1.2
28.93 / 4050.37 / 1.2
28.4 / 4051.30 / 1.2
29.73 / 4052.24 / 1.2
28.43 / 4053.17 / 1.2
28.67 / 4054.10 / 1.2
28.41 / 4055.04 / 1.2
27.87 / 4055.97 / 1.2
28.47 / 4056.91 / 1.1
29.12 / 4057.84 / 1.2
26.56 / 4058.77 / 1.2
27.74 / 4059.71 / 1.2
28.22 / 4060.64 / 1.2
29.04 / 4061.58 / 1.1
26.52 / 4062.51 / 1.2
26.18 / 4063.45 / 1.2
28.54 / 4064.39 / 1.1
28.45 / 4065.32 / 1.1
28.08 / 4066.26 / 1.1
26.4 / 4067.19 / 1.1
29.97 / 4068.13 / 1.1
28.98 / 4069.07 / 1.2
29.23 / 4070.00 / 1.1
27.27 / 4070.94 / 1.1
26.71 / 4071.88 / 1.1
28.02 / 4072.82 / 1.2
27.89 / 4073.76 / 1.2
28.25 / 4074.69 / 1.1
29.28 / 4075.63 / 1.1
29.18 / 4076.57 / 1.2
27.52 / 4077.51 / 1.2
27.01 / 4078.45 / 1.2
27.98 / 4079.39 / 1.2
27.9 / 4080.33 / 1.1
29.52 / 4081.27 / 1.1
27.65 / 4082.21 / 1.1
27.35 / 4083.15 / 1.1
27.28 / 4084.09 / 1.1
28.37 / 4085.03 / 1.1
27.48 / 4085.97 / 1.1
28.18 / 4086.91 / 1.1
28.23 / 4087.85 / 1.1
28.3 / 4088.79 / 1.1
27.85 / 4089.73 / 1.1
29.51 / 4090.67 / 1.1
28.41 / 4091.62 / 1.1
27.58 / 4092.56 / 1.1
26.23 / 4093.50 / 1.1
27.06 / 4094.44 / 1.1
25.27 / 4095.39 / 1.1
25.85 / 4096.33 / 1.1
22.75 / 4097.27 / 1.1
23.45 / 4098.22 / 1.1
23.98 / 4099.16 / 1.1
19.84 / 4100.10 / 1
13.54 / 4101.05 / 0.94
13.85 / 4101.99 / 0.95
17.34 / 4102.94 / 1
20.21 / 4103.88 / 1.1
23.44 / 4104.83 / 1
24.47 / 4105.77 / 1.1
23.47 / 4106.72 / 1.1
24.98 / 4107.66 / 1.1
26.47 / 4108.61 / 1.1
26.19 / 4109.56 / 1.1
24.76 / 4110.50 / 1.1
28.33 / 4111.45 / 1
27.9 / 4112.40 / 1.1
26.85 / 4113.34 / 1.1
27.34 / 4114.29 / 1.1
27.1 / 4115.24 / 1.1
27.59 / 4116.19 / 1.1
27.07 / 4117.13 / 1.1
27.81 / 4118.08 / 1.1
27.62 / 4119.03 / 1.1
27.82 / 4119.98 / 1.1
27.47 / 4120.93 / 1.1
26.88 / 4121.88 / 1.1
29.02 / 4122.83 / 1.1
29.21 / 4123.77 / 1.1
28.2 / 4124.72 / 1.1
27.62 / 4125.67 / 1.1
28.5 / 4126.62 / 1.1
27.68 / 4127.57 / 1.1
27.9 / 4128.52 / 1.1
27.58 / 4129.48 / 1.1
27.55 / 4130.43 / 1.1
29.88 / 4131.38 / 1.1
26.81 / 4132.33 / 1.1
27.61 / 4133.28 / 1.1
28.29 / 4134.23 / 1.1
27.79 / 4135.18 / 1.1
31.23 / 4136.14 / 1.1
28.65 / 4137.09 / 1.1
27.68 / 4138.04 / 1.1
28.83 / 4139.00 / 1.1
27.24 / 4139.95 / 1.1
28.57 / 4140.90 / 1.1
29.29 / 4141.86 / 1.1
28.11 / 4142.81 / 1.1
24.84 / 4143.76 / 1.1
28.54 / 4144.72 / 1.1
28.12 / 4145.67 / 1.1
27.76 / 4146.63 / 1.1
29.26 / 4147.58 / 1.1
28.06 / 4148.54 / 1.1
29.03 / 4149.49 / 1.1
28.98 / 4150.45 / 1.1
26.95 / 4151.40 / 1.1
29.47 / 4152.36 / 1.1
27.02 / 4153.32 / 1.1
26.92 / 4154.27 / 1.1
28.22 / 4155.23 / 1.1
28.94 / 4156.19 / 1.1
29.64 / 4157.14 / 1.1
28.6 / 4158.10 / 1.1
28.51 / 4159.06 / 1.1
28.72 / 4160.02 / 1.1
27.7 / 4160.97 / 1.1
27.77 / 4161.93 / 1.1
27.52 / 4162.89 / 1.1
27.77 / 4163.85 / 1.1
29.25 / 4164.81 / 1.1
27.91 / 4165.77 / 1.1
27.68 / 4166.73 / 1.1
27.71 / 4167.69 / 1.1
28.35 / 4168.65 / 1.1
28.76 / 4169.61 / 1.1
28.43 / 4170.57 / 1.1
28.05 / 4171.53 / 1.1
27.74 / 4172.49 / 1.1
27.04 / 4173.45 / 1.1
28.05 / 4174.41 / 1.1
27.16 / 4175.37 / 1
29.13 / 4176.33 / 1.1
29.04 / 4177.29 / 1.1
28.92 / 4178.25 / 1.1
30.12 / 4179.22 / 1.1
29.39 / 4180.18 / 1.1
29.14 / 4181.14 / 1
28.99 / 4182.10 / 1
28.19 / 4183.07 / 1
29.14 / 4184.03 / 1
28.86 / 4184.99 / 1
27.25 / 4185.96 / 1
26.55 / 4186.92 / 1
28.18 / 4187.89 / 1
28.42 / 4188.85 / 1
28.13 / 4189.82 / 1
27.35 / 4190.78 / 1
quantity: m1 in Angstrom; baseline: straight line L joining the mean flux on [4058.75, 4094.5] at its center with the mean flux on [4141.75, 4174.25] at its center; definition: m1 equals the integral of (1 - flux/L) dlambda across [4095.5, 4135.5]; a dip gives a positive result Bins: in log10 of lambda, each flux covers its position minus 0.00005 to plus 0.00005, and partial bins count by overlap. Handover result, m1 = 3.40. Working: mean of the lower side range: 28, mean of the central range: 25.7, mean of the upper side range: 28.1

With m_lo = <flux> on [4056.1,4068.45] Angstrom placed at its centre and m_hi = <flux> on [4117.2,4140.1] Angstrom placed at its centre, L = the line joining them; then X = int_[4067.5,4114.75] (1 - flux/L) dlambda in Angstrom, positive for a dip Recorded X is 3.23 Angstrom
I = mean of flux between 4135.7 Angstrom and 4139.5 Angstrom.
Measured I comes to 29.1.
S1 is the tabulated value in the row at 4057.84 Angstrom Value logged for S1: 29.12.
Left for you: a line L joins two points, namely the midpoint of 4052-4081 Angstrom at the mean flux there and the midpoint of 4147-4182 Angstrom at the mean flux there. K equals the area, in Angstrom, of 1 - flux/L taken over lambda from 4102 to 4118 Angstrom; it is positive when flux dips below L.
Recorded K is 1.9 Angstrom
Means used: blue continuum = 28.1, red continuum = 28.4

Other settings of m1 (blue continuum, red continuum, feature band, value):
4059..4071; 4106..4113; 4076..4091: -0.5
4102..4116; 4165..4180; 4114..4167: -3.4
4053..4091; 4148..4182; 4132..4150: 0.0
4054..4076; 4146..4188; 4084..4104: 2.5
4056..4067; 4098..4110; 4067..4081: -1.2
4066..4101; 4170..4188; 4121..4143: -0.4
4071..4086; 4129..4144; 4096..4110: 3.0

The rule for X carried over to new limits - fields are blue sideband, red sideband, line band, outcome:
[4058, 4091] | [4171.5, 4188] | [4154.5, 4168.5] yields 0.04 Angstrom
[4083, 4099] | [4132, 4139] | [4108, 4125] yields 0.22 Angstrom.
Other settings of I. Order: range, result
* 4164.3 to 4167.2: 28.3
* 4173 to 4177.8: 28.1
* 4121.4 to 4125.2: 28.4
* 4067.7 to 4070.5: 29.4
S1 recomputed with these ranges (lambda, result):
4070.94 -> 27.27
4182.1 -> 28.99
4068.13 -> 29.97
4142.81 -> 28.11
